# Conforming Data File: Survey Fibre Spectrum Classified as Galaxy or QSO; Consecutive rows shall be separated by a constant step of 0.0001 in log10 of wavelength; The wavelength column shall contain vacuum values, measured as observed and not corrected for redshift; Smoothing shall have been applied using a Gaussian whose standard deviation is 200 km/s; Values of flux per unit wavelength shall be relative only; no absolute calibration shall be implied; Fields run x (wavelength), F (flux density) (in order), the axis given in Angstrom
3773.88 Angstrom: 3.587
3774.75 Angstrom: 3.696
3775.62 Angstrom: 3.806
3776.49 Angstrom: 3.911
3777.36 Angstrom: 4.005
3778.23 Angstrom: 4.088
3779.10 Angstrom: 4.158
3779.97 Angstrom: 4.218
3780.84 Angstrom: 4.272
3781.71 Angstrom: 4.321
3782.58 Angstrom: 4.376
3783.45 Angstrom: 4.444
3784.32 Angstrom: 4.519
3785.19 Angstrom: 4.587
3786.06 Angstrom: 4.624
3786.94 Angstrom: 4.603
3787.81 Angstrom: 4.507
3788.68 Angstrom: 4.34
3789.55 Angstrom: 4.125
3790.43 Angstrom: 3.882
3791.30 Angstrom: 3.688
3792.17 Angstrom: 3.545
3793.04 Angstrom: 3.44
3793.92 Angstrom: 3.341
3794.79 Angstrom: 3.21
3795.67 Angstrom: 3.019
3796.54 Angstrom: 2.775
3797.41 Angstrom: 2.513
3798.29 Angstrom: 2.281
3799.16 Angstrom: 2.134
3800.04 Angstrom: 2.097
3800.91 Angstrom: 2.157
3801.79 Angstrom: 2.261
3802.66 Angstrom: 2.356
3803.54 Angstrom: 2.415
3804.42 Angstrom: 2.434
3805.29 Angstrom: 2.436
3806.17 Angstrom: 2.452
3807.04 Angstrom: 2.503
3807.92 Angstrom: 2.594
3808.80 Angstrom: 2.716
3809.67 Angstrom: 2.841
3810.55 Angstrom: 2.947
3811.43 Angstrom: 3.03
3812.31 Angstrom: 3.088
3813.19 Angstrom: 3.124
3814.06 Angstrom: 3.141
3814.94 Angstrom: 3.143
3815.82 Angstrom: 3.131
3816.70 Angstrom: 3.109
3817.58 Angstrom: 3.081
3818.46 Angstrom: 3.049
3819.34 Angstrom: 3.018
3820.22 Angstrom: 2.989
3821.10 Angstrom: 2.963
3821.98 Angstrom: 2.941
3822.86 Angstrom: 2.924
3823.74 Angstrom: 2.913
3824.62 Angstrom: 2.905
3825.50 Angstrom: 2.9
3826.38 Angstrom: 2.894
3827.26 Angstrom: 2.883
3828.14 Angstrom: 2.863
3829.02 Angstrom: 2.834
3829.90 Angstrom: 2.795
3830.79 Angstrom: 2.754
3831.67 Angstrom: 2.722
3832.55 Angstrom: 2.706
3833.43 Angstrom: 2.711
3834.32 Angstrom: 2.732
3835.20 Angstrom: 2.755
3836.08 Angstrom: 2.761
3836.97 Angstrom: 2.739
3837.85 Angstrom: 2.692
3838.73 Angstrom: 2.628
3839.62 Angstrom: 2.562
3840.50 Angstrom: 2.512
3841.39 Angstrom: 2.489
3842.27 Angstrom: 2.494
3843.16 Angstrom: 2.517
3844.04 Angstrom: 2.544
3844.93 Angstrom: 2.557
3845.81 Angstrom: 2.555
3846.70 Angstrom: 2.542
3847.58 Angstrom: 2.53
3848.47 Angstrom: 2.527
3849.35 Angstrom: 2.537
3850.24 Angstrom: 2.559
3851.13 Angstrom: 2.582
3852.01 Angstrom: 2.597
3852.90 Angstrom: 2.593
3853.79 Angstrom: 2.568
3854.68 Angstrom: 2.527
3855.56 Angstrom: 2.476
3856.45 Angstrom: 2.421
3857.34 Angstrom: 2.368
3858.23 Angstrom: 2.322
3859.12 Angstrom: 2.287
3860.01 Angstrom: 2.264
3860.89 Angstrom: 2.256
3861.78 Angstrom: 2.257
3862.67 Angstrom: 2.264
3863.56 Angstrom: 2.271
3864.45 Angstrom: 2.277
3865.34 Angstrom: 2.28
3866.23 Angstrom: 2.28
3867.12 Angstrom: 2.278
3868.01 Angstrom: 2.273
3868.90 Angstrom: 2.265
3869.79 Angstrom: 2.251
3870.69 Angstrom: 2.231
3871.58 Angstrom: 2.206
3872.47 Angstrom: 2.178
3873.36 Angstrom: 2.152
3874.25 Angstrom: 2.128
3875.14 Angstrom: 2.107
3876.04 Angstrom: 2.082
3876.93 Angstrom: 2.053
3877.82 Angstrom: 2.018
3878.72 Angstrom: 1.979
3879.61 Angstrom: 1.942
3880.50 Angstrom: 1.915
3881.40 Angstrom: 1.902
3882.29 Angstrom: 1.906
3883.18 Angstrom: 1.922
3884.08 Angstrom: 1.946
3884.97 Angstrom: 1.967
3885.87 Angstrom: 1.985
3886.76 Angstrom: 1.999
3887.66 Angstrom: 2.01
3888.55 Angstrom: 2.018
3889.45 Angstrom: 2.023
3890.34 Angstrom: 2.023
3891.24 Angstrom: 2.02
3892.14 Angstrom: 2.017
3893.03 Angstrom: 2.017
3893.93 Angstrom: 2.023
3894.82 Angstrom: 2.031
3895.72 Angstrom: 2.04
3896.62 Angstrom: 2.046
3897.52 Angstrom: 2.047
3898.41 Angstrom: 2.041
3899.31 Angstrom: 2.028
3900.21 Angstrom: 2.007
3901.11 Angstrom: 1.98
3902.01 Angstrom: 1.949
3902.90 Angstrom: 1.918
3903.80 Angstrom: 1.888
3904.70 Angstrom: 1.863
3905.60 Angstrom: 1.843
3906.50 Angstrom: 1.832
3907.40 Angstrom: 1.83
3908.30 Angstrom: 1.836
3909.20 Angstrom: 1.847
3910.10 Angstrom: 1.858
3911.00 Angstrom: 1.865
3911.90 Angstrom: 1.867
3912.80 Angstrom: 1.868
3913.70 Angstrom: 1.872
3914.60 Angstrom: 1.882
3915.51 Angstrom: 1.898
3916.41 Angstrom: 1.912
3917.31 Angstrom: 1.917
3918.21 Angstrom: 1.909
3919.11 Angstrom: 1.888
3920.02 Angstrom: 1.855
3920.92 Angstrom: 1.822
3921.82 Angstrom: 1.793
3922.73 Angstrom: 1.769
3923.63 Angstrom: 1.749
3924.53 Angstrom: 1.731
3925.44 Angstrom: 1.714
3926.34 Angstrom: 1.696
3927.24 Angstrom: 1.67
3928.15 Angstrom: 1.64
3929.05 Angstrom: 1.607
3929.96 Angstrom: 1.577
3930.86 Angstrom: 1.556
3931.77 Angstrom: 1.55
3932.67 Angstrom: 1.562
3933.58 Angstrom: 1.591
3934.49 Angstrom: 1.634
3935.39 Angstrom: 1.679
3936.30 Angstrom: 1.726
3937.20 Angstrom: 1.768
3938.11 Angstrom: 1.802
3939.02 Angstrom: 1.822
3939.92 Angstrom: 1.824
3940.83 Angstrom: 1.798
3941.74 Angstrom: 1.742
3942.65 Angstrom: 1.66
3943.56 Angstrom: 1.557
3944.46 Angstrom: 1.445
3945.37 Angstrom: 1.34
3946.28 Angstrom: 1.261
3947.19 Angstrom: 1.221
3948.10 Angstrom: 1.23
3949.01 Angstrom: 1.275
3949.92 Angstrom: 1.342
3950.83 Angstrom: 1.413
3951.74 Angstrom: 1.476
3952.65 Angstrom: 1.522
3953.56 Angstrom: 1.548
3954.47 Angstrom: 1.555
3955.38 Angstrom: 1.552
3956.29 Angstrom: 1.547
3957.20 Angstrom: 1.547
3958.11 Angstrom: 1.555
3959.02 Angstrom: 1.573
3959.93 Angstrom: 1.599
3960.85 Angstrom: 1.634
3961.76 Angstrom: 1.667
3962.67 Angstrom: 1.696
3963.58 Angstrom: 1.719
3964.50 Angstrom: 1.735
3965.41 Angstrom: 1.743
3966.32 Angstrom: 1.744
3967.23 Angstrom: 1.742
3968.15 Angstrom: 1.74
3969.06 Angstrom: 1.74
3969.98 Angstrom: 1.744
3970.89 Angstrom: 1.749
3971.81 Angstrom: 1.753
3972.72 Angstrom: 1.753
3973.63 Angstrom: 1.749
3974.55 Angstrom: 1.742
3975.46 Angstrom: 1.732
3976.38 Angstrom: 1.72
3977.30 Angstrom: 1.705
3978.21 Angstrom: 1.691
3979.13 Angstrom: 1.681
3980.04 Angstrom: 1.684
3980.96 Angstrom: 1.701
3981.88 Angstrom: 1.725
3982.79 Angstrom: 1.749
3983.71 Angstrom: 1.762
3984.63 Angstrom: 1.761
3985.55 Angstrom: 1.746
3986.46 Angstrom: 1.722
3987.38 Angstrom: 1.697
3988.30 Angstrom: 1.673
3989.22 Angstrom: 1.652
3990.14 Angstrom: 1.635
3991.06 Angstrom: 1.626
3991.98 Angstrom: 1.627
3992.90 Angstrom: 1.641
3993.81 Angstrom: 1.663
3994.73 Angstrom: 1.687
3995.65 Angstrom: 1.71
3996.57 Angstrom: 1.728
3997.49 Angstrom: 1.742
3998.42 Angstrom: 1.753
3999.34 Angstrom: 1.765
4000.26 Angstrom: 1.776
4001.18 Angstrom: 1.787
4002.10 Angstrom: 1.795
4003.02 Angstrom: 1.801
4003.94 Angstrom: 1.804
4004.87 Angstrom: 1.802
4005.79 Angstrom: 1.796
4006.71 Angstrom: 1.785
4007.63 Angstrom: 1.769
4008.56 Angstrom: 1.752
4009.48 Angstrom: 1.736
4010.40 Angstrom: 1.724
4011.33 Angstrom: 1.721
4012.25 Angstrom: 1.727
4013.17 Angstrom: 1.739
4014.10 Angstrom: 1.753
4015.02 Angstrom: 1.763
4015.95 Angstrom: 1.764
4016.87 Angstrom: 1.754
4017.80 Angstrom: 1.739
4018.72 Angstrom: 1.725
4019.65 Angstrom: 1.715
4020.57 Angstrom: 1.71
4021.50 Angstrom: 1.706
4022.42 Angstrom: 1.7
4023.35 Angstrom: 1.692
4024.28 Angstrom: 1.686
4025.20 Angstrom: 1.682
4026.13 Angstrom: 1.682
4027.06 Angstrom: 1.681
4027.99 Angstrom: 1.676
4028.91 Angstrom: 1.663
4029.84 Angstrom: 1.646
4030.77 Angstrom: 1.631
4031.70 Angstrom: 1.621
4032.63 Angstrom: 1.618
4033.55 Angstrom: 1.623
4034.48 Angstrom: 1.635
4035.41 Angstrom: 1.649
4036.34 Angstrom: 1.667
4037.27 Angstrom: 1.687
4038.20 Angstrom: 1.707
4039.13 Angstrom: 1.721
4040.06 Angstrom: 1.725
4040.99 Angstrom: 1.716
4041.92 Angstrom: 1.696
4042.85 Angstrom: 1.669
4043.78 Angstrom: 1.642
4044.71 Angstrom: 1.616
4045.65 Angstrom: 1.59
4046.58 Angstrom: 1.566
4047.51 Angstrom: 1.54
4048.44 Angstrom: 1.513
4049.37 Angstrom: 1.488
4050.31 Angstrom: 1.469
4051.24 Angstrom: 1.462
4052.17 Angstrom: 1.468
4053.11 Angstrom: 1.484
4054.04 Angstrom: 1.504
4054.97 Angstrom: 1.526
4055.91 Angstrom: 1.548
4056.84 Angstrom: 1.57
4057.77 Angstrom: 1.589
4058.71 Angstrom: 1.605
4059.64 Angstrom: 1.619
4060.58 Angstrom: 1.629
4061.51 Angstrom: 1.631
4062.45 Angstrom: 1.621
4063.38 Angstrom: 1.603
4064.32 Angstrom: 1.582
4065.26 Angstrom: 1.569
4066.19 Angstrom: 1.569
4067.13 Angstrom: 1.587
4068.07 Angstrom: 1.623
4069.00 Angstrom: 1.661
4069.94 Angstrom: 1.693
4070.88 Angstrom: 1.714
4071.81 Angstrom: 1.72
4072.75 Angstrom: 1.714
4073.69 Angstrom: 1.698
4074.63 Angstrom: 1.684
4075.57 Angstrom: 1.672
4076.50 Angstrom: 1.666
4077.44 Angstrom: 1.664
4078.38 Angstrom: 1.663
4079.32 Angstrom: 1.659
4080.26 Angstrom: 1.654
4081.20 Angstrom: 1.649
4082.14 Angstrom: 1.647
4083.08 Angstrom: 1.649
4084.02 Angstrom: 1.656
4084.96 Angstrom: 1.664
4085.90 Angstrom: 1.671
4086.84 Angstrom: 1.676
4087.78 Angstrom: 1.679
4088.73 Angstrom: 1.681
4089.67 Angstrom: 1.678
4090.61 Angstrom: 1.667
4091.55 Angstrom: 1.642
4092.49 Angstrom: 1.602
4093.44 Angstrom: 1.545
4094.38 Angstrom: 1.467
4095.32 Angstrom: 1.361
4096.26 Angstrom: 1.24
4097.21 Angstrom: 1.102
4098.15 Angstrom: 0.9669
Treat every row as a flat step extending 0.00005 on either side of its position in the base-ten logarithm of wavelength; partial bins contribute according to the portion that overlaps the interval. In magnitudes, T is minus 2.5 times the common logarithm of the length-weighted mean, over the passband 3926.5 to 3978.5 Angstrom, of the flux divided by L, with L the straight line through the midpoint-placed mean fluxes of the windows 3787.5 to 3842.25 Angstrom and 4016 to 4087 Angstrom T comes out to 0.311 mag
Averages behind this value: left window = 2.89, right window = 1.64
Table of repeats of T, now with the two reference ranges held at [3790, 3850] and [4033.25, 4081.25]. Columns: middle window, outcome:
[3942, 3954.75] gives 0.452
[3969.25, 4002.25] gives 0.149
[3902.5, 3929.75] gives 0.261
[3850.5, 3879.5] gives 0.127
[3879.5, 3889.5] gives 0.250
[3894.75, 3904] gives 0.196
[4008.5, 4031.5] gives 0.058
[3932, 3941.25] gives 0.274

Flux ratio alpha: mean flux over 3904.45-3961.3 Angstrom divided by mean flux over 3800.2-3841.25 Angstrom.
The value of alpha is 0.60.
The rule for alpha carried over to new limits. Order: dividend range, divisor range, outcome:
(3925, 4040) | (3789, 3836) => 0.58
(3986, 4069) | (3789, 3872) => 0.62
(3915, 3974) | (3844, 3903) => 0.75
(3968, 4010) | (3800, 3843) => 0.63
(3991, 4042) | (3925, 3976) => 1.06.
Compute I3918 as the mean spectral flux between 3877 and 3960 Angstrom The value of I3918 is 1.78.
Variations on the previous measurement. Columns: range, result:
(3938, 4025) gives 1.67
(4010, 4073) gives 1.64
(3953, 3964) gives 1.6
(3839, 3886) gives 2.29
